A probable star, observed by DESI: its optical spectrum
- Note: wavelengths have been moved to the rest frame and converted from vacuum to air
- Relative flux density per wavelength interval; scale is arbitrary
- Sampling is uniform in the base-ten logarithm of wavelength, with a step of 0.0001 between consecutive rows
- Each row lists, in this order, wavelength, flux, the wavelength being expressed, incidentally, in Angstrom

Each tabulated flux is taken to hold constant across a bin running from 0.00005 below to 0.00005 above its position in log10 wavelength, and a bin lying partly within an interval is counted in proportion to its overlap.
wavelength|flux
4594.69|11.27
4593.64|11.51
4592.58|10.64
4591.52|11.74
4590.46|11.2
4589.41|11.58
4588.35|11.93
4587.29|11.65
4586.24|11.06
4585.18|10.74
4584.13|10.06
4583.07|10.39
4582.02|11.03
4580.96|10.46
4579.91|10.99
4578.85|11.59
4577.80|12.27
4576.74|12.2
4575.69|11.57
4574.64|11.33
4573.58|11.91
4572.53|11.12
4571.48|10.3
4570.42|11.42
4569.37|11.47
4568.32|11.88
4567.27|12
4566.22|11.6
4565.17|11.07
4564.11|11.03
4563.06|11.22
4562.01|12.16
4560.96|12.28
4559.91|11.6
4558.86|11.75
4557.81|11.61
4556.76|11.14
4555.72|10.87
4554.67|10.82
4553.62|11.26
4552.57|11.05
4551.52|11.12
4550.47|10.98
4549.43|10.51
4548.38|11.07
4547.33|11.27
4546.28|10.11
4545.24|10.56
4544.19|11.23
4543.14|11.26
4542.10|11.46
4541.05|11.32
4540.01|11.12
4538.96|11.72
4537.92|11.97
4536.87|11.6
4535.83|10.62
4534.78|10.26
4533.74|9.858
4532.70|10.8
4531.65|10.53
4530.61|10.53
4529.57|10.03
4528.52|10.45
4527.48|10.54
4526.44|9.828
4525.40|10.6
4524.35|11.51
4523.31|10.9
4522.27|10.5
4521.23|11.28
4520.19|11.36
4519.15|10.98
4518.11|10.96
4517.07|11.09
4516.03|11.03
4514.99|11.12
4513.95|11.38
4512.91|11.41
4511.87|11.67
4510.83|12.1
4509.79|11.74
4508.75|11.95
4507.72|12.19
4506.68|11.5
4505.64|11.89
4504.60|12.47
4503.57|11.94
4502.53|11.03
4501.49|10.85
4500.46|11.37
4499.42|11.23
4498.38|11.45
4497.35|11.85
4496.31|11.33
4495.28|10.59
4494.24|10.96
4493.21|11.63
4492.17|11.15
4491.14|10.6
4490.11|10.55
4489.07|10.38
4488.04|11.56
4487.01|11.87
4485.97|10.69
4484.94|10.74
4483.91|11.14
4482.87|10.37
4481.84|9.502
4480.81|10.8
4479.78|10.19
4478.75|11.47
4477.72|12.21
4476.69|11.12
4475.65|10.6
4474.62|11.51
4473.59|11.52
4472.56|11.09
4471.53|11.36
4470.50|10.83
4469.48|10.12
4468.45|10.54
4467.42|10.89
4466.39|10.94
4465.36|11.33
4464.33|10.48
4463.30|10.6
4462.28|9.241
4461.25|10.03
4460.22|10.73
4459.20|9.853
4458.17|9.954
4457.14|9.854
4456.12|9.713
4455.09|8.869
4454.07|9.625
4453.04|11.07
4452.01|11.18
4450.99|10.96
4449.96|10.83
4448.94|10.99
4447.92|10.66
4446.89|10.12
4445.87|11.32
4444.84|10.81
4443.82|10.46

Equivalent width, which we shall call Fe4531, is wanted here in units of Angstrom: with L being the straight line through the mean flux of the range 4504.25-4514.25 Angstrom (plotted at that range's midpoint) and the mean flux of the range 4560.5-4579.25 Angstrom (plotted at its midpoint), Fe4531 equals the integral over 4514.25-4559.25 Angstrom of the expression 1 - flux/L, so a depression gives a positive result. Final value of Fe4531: 2.94 Angstrom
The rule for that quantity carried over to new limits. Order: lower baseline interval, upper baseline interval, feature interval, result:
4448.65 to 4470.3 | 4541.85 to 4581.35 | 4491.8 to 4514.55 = -1.6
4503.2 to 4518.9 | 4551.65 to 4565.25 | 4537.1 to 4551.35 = 0.4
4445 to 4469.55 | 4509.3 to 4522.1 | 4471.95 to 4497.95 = -0.4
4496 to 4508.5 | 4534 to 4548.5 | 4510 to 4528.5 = 0.5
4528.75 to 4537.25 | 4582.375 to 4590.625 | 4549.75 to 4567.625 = -1.0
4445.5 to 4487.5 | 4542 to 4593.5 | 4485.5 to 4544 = -1.1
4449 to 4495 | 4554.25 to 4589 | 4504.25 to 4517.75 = -0.8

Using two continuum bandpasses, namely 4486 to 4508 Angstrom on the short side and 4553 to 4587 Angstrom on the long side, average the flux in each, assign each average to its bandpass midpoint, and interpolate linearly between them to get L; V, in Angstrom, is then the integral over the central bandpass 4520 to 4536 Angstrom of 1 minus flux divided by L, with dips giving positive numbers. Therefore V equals 1.0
